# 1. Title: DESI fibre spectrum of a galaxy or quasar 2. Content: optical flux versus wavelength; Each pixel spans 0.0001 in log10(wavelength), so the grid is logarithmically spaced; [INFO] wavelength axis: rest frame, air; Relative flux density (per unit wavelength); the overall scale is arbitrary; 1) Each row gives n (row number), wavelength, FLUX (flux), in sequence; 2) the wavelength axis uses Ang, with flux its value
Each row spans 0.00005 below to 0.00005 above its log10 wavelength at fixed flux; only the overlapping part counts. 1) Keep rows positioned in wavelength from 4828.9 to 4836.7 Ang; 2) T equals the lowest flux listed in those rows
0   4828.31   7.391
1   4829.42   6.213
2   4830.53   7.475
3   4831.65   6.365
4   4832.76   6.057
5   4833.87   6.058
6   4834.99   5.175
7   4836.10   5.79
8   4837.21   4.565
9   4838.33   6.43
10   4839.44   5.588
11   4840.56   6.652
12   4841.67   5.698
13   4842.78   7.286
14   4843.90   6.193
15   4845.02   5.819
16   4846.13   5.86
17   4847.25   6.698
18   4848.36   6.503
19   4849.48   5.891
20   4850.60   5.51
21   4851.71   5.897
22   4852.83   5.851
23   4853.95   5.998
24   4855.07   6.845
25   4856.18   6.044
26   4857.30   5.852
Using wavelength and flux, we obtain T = 5.175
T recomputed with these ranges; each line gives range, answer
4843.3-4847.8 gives 5.819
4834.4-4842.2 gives 4.565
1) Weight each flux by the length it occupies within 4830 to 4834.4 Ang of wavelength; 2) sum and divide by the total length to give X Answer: 6.48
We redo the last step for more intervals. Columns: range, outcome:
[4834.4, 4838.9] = 5.49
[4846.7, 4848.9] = 6.62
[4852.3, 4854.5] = 5.92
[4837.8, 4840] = 6.01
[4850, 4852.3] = 5.71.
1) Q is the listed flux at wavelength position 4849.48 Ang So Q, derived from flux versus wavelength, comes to 5.891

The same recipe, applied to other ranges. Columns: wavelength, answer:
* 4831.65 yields 6.365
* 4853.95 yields 5.998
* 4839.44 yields 5.588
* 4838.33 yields 6.43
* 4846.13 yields 5.86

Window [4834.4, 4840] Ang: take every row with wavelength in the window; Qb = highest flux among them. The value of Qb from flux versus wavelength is 6.43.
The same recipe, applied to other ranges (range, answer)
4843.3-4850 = 6.698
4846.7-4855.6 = 6.845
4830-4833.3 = 7.475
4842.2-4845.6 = 7.286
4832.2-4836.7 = 6.058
